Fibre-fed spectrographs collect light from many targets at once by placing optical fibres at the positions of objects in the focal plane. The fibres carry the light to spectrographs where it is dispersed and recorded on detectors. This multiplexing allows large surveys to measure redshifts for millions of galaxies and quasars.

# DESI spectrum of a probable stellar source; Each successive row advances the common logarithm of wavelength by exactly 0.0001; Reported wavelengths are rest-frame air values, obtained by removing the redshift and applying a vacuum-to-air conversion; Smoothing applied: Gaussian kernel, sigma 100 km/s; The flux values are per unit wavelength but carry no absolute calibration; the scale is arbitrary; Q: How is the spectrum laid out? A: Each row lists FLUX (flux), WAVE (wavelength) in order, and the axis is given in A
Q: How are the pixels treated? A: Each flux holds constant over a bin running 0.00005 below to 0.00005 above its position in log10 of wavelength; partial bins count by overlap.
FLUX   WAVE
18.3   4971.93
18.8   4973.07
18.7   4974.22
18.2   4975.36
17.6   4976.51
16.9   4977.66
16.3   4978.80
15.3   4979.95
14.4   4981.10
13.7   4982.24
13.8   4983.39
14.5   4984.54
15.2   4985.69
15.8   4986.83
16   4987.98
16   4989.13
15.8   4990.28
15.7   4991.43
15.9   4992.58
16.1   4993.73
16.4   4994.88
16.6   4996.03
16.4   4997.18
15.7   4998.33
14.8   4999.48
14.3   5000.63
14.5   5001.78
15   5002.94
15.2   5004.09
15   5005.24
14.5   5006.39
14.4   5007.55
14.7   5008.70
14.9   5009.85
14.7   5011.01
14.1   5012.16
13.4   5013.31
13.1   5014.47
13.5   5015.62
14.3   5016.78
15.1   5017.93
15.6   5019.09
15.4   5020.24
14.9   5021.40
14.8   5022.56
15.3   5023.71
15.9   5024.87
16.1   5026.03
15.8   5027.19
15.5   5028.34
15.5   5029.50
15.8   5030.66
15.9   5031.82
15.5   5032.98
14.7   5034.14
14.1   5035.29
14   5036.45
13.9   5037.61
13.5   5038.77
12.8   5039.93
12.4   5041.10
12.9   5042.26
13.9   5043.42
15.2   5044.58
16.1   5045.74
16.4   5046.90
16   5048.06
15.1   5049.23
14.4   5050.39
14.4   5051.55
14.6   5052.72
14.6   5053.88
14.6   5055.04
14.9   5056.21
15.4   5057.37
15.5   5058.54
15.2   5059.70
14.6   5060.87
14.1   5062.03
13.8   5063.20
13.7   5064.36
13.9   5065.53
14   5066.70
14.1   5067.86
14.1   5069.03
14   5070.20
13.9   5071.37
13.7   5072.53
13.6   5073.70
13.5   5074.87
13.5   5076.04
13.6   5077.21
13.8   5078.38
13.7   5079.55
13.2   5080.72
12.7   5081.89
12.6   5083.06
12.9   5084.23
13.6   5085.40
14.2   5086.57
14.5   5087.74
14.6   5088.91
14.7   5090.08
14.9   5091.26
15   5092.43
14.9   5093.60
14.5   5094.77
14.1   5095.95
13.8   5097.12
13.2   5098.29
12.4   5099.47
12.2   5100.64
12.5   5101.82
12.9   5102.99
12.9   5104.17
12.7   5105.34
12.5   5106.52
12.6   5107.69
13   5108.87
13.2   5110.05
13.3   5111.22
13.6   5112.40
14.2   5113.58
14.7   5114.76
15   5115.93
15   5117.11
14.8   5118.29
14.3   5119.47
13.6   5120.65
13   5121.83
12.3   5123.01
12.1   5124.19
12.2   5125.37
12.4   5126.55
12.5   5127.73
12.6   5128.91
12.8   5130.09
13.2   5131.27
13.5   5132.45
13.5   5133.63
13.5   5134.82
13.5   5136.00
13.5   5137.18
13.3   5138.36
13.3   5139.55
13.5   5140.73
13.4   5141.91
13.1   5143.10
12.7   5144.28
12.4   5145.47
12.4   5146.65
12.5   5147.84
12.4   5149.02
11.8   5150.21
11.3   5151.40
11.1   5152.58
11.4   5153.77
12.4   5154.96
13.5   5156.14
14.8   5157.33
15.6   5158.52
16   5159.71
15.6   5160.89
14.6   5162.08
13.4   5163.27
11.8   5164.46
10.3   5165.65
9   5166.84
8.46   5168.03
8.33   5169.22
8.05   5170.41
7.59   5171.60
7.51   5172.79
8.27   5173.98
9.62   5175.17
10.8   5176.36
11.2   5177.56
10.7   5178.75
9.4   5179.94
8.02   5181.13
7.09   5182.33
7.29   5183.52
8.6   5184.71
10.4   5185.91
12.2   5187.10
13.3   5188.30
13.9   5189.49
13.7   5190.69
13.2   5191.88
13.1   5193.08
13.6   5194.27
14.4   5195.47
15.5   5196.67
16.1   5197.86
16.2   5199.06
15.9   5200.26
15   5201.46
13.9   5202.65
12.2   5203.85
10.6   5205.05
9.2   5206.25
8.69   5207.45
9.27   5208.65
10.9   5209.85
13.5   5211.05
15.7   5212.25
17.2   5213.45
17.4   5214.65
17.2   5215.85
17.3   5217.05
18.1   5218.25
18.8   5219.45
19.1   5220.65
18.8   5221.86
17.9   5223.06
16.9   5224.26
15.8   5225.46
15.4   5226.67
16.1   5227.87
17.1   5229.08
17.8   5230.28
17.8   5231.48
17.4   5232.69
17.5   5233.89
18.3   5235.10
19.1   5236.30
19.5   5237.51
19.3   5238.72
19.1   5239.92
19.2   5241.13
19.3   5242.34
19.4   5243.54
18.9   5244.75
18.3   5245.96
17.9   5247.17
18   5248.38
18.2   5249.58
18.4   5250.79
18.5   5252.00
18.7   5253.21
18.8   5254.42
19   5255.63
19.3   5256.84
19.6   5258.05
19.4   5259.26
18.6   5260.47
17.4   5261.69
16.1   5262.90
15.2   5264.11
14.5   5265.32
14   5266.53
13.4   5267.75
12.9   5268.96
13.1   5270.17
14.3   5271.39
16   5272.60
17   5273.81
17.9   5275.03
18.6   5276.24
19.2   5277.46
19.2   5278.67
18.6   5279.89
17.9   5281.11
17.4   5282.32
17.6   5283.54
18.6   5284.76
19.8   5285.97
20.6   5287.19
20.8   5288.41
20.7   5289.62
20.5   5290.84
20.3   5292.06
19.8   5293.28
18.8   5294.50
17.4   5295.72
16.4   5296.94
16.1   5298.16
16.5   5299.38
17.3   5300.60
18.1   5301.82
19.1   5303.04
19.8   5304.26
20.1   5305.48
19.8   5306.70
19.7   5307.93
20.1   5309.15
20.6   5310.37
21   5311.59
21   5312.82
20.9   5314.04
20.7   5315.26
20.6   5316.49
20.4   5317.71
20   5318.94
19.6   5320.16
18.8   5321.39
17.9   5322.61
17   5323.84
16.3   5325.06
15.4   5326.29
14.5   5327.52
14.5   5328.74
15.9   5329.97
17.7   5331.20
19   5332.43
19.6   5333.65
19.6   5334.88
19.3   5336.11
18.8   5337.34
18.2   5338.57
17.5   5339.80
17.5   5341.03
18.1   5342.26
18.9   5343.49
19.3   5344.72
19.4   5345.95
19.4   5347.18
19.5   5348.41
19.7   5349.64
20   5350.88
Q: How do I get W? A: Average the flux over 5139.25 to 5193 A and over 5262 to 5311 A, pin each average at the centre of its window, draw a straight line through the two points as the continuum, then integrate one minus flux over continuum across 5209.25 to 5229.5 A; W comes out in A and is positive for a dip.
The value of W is -3.3 A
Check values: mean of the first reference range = 11.5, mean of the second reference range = 17.9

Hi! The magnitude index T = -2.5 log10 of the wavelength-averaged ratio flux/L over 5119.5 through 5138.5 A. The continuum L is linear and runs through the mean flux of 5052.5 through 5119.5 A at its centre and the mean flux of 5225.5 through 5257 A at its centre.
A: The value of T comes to 0.162 mag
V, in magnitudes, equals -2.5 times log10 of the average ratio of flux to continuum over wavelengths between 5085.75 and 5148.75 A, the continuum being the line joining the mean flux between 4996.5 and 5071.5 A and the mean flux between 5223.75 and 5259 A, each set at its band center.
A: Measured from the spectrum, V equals 0.20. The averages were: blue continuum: 14.7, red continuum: 18.2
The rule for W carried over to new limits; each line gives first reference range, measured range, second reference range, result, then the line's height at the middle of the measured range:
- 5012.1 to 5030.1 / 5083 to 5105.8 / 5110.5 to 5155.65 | 0.0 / 13.7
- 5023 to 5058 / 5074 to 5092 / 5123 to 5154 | 0.2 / 13.9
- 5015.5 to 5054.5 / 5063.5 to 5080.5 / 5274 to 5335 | 1.8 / 15.4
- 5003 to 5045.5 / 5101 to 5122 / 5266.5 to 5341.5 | 3.0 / 15.8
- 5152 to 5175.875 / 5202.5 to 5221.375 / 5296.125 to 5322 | -0.4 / 14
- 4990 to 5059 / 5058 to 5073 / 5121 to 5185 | -0.3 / 13.9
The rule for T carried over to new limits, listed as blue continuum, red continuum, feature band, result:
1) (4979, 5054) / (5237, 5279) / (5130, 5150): 0.24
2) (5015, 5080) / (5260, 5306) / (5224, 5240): -0.04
